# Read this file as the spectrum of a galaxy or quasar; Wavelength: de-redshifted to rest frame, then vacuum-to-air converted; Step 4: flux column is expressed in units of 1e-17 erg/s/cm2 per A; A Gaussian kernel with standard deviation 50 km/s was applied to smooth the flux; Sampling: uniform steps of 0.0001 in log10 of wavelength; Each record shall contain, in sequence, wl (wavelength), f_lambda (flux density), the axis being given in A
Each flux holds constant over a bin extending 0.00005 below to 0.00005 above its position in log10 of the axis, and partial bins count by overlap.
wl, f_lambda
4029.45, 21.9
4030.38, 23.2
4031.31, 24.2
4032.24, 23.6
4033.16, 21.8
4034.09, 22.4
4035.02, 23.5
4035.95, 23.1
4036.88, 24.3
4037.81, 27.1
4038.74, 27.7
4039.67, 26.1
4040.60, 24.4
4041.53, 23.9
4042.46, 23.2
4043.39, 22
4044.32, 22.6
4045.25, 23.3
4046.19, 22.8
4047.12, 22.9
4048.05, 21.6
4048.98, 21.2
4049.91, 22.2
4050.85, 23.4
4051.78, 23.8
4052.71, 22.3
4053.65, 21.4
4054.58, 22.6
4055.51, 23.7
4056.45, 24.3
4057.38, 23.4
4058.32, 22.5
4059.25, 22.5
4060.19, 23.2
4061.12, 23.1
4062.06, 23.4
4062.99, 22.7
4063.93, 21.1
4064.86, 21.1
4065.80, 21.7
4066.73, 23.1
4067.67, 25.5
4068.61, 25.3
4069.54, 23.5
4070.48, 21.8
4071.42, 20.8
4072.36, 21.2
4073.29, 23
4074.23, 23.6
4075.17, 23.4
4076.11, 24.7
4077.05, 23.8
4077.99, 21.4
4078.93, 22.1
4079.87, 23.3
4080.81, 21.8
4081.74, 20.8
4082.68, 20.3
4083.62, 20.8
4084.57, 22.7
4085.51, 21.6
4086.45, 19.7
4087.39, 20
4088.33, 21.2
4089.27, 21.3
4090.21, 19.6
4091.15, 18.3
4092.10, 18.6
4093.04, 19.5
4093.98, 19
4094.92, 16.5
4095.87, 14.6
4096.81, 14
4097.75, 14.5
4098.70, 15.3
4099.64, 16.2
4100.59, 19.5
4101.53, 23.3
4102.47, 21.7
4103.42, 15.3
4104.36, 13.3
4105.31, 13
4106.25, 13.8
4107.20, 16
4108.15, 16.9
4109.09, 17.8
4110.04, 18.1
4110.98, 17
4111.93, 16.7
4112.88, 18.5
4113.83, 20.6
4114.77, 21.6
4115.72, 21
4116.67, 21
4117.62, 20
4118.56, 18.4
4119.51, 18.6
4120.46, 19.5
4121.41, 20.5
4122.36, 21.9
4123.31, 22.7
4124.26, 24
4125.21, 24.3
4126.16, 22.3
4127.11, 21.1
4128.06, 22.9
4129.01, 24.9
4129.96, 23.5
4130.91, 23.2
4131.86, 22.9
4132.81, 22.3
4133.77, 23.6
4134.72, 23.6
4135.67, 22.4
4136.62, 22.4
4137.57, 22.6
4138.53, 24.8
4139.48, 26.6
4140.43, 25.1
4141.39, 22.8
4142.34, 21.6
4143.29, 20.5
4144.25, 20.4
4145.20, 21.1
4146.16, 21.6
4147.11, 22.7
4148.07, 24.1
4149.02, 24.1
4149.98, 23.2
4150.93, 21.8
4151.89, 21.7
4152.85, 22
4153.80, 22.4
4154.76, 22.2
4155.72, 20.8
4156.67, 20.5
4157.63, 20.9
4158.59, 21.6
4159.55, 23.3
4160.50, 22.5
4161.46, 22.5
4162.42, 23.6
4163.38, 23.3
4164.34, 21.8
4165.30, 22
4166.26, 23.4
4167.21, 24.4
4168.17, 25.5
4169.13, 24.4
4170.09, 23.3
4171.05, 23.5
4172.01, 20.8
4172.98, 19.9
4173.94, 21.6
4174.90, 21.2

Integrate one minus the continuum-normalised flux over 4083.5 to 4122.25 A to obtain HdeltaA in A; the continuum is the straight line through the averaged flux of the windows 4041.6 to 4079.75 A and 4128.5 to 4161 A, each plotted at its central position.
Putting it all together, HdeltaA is 7.3 A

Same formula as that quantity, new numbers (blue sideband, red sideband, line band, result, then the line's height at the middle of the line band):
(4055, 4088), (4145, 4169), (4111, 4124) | 1.4 A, 22.5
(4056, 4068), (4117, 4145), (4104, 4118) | 3.0 A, 22.5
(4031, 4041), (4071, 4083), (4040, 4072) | 0.8 A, 23.4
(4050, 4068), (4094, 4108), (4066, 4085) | -2.2 A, 20.3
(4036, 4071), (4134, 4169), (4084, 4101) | 3.4 A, 23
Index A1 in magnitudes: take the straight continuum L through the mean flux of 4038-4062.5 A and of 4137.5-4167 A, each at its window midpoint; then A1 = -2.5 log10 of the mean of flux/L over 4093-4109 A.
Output 0.35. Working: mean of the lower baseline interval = 23.3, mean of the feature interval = 16.6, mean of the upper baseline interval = 22.5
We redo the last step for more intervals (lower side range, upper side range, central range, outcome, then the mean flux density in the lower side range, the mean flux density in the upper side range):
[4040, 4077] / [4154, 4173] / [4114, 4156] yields 0.02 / 22.9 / 22.6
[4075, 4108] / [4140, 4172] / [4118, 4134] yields -0.06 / 19.1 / 22.5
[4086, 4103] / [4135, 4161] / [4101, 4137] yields 0.00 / 18.5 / 22.4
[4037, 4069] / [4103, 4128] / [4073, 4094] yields -0.01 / 23.3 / 19.1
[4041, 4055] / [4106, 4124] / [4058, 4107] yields 0.02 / 22.6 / 19.1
